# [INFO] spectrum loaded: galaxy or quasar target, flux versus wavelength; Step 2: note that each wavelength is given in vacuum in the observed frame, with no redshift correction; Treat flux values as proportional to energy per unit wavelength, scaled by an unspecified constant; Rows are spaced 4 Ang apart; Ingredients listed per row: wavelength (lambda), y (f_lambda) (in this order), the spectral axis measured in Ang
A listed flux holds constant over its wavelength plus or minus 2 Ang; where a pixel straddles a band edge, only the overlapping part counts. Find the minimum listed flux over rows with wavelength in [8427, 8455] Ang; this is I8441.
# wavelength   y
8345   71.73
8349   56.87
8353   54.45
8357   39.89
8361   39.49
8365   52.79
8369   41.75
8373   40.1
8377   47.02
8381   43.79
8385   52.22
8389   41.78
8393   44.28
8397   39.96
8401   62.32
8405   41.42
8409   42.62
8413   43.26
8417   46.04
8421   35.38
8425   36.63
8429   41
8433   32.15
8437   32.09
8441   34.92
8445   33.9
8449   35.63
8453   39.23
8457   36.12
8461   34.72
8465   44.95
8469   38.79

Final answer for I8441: 32.09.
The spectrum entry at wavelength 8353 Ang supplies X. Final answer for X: 54.45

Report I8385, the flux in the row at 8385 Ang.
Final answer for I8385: 52.22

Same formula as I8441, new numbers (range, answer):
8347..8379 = 39.49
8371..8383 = 40.1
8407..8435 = 32.15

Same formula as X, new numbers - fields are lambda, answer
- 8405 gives 41.42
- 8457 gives 36.12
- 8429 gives 41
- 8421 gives 35.38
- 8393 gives 44.28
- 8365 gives 52.79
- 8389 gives 41.78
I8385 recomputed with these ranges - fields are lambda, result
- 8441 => 34.92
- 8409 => 42.62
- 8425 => 36.63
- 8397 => 39.96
